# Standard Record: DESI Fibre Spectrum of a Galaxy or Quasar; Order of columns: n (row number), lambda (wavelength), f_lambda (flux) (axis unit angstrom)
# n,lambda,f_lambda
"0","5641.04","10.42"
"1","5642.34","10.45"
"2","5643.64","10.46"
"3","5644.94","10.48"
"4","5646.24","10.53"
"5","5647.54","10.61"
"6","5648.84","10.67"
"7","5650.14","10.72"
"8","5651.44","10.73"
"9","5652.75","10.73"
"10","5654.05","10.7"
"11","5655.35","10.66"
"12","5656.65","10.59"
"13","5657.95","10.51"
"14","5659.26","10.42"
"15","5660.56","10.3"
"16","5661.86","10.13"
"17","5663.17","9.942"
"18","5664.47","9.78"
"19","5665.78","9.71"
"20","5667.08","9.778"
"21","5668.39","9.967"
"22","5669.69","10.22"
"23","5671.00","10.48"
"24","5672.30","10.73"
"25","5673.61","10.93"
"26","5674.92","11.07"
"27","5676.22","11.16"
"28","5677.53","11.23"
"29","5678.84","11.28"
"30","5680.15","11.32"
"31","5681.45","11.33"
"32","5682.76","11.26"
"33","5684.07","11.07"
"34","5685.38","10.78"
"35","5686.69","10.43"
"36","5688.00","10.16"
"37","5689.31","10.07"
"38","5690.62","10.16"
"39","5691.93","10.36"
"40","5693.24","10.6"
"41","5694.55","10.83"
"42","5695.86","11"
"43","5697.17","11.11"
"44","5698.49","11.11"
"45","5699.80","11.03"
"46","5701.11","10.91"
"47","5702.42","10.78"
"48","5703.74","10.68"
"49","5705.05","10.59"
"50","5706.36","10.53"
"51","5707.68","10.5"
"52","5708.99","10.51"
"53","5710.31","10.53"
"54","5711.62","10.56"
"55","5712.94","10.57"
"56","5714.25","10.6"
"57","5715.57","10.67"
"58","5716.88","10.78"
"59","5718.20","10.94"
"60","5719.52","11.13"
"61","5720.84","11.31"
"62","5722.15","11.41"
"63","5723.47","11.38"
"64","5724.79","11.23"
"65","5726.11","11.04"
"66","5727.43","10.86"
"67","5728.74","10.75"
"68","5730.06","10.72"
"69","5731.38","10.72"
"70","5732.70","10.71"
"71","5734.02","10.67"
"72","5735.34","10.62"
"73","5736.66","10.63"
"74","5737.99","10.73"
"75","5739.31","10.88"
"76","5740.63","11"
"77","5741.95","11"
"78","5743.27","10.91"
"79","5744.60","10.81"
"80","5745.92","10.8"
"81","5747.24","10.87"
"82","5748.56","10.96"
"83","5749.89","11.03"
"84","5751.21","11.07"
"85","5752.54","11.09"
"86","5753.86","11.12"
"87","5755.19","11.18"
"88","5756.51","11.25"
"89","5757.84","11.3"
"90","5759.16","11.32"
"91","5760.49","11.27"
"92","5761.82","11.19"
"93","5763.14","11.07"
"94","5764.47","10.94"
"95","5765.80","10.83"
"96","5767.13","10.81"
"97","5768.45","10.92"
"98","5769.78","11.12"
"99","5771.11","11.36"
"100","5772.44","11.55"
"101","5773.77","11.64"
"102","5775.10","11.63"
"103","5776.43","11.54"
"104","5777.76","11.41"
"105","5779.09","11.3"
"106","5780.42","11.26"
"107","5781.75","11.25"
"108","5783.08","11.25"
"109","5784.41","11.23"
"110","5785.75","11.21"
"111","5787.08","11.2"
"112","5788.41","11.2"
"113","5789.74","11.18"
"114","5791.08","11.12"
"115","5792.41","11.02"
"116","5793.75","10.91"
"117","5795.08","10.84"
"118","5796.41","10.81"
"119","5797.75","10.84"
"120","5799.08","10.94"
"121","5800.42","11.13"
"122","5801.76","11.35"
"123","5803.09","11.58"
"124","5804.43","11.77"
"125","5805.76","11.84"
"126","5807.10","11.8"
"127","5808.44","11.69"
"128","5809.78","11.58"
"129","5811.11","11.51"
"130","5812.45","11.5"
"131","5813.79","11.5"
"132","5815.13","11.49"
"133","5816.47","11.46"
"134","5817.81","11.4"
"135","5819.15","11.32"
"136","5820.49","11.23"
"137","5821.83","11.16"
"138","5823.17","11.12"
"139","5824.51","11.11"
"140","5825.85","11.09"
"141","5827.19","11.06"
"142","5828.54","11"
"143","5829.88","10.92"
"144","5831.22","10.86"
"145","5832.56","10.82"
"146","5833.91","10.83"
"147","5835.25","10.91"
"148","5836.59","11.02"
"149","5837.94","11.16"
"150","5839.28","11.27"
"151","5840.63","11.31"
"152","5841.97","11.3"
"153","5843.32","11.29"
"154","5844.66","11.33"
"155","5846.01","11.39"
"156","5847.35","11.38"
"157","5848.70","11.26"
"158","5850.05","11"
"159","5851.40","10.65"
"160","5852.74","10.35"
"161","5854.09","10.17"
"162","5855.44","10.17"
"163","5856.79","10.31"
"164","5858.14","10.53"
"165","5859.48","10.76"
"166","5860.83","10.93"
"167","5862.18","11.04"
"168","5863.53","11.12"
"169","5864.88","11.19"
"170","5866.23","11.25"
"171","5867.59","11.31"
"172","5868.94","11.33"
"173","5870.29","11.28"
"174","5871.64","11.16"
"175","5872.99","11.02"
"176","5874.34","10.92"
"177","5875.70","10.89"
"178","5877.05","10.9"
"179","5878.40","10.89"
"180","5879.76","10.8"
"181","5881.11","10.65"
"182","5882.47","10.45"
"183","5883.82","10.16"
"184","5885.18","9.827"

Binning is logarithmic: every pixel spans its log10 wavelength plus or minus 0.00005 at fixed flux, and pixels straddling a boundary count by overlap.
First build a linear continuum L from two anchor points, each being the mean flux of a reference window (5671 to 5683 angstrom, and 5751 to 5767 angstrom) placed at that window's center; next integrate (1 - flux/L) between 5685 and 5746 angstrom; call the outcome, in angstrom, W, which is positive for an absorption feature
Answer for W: 1.9 angstrom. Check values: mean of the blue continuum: 11.1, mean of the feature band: 10.8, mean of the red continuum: 11.1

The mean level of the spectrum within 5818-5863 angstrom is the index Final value 11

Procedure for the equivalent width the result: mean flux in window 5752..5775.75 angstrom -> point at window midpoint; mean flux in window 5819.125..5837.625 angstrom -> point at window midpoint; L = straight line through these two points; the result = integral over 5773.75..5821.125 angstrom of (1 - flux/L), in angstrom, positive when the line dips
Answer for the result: -0.93 angstrom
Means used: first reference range 11.2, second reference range 11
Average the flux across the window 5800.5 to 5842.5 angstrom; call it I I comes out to 11.3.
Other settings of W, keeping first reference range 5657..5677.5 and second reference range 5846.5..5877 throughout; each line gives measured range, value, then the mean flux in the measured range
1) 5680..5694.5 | -0.34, 10.7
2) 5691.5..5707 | -0.50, 10.8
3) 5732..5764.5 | -1.16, 11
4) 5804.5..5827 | -1.34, 11.4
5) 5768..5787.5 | -1.19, 11.3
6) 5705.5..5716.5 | -0.07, 10.6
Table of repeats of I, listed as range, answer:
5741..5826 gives 11.2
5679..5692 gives 10.7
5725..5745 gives 10.8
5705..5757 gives 10.9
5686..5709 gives 10.6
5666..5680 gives 10.7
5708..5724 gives 10.9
